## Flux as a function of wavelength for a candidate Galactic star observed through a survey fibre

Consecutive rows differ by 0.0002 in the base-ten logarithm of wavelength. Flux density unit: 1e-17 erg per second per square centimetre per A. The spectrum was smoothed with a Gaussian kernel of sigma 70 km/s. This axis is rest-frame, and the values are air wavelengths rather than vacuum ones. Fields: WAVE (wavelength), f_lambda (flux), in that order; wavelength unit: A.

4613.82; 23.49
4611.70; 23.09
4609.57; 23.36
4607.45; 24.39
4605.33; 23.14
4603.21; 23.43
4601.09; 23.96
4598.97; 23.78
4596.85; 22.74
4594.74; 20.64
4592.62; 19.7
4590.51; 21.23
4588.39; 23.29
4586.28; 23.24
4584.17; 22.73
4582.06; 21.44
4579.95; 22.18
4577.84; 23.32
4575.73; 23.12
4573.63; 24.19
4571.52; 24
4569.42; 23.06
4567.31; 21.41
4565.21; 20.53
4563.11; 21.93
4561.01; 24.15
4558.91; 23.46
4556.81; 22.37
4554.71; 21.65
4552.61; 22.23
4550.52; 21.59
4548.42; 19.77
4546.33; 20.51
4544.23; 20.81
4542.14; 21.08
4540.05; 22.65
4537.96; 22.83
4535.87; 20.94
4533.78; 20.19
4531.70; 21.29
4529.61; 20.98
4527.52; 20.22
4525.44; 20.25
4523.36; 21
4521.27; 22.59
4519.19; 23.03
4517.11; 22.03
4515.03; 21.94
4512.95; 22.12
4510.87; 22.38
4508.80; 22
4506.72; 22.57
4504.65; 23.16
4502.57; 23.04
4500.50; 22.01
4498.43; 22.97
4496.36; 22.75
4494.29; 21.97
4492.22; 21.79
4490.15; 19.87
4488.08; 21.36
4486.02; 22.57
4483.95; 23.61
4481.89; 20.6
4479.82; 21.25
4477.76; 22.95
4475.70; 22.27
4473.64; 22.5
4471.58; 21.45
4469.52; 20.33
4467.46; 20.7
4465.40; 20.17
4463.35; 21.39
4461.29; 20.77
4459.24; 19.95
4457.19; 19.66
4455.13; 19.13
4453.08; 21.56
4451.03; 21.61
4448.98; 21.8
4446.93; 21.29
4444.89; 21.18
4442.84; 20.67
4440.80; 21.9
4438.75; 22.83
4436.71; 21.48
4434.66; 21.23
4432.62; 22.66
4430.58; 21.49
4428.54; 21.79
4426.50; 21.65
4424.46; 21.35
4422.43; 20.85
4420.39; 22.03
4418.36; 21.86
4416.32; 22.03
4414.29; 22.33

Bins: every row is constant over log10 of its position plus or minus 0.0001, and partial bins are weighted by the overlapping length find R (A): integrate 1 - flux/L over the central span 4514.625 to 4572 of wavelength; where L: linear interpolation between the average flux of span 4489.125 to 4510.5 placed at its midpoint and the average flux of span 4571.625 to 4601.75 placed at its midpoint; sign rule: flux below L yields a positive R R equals 1.8 A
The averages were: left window 22.2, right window 22.6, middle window 21.7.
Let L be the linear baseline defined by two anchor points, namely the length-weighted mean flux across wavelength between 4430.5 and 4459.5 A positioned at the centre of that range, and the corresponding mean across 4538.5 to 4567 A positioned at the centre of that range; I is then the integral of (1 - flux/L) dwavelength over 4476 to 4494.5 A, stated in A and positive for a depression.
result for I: -0.3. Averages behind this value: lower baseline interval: 21.3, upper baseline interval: 21.8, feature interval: 21.8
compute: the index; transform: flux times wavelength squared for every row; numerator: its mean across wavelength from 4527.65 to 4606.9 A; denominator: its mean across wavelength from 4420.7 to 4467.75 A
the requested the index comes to 1.10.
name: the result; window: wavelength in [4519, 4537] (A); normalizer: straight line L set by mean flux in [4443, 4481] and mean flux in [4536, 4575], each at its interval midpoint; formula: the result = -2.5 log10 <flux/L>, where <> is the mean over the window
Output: 0.04 mag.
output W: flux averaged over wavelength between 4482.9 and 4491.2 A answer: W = 21.9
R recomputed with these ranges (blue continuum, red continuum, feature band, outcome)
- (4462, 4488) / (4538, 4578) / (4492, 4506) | -0.50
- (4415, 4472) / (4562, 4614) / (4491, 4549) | 0.66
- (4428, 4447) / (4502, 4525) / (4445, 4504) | 1.30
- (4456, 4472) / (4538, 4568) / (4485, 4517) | -1.73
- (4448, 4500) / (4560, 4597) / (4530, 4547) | 0.55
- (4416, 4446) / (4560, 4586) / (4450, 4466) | 0.96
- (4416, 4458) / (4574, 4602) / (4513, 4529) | 0.29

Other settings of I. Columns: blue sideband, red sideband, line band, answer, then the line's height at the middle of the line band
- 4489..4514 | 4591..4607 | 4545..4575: 0.3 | 22.4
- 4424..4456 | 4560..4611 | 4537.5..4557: 0.8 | 22.4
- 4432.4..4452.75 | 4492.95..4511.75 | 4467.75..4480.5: 0.2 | 22.1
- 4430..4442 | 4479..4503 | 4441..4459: 0.9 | 21.9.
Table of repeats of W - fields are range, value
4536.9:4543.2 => 22.2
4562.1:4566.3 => 21.2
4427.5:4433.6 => 22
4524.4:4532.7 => 20.7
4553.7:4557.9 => 22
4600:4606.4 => 23.5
